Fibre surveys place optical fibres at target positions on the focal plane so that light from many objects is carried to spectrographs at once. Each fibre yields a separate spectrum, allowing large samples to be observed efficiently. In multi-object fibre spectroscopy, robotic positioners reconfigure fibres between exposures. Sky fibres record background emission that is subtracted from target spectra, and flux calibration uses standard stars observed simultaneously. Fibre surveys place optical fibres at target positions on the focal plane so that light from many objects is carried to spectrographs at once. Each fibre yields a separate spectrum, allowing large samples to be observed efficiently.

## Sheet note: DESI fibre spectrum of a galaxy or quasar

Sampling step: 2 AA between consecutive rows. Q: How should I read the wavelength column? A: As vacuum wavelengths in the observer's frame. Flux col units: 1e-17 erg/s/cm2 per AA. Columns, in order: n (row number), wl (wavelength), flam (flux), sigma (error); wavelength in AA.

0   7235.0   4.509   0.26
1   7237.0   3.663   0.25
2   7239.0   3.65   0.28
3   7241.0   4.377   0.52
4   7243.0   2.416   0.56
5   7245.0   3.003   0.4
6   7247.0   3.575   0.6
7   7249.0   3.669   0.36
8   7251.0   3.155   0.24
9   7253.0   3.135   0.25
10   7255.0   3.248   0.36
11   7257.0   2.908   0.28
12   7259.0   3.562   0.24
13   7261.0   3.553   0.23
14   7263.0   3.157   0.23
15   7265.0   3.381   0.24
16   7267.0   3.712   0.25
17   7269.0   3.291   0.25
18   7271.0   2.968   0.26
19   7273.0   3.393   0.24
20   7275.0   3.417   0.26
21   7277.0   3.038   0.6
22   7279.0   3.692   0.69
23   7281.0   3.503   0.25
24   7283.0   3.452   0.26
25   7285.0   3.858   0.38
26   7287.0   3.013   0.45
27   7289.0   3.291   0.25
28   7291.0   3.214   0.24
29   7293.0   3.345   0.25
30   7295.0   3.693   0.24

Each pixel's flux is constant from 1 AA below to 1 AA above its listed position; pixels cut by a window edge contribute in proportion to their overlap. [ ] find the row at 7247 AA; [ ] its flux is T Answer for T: 3.575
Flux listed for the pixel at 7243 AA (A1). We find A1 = 2.416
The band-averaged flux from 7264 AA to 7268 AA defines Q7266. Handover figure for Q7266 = 3.55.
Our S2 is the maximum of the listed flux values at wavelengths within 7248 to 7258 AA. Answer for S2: 3.669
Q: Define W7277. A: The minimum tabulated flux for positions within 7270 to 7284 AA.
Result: 2.968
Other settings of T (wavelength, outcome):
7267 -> 3.712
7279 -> 3.692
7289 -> 3.291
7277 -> 3.038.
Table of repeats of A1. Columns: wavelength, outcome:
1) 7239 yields 3.65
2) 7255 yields 3.248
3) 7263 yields 3.157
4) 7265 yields 3.381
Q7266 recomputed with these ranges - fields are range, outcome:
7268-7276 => 3.27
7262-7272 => 3.3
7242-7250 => 3.17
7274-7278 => 3.23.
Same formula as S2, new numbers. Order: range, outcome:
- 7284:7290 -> 3.858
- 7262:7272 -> 3.712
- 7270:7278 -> 3.417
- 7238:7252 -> 4.377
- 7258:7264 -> 3.562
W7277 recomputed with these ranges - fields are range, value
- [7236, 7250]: 2.416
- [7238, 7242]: 3.65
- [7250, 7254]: 3.135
